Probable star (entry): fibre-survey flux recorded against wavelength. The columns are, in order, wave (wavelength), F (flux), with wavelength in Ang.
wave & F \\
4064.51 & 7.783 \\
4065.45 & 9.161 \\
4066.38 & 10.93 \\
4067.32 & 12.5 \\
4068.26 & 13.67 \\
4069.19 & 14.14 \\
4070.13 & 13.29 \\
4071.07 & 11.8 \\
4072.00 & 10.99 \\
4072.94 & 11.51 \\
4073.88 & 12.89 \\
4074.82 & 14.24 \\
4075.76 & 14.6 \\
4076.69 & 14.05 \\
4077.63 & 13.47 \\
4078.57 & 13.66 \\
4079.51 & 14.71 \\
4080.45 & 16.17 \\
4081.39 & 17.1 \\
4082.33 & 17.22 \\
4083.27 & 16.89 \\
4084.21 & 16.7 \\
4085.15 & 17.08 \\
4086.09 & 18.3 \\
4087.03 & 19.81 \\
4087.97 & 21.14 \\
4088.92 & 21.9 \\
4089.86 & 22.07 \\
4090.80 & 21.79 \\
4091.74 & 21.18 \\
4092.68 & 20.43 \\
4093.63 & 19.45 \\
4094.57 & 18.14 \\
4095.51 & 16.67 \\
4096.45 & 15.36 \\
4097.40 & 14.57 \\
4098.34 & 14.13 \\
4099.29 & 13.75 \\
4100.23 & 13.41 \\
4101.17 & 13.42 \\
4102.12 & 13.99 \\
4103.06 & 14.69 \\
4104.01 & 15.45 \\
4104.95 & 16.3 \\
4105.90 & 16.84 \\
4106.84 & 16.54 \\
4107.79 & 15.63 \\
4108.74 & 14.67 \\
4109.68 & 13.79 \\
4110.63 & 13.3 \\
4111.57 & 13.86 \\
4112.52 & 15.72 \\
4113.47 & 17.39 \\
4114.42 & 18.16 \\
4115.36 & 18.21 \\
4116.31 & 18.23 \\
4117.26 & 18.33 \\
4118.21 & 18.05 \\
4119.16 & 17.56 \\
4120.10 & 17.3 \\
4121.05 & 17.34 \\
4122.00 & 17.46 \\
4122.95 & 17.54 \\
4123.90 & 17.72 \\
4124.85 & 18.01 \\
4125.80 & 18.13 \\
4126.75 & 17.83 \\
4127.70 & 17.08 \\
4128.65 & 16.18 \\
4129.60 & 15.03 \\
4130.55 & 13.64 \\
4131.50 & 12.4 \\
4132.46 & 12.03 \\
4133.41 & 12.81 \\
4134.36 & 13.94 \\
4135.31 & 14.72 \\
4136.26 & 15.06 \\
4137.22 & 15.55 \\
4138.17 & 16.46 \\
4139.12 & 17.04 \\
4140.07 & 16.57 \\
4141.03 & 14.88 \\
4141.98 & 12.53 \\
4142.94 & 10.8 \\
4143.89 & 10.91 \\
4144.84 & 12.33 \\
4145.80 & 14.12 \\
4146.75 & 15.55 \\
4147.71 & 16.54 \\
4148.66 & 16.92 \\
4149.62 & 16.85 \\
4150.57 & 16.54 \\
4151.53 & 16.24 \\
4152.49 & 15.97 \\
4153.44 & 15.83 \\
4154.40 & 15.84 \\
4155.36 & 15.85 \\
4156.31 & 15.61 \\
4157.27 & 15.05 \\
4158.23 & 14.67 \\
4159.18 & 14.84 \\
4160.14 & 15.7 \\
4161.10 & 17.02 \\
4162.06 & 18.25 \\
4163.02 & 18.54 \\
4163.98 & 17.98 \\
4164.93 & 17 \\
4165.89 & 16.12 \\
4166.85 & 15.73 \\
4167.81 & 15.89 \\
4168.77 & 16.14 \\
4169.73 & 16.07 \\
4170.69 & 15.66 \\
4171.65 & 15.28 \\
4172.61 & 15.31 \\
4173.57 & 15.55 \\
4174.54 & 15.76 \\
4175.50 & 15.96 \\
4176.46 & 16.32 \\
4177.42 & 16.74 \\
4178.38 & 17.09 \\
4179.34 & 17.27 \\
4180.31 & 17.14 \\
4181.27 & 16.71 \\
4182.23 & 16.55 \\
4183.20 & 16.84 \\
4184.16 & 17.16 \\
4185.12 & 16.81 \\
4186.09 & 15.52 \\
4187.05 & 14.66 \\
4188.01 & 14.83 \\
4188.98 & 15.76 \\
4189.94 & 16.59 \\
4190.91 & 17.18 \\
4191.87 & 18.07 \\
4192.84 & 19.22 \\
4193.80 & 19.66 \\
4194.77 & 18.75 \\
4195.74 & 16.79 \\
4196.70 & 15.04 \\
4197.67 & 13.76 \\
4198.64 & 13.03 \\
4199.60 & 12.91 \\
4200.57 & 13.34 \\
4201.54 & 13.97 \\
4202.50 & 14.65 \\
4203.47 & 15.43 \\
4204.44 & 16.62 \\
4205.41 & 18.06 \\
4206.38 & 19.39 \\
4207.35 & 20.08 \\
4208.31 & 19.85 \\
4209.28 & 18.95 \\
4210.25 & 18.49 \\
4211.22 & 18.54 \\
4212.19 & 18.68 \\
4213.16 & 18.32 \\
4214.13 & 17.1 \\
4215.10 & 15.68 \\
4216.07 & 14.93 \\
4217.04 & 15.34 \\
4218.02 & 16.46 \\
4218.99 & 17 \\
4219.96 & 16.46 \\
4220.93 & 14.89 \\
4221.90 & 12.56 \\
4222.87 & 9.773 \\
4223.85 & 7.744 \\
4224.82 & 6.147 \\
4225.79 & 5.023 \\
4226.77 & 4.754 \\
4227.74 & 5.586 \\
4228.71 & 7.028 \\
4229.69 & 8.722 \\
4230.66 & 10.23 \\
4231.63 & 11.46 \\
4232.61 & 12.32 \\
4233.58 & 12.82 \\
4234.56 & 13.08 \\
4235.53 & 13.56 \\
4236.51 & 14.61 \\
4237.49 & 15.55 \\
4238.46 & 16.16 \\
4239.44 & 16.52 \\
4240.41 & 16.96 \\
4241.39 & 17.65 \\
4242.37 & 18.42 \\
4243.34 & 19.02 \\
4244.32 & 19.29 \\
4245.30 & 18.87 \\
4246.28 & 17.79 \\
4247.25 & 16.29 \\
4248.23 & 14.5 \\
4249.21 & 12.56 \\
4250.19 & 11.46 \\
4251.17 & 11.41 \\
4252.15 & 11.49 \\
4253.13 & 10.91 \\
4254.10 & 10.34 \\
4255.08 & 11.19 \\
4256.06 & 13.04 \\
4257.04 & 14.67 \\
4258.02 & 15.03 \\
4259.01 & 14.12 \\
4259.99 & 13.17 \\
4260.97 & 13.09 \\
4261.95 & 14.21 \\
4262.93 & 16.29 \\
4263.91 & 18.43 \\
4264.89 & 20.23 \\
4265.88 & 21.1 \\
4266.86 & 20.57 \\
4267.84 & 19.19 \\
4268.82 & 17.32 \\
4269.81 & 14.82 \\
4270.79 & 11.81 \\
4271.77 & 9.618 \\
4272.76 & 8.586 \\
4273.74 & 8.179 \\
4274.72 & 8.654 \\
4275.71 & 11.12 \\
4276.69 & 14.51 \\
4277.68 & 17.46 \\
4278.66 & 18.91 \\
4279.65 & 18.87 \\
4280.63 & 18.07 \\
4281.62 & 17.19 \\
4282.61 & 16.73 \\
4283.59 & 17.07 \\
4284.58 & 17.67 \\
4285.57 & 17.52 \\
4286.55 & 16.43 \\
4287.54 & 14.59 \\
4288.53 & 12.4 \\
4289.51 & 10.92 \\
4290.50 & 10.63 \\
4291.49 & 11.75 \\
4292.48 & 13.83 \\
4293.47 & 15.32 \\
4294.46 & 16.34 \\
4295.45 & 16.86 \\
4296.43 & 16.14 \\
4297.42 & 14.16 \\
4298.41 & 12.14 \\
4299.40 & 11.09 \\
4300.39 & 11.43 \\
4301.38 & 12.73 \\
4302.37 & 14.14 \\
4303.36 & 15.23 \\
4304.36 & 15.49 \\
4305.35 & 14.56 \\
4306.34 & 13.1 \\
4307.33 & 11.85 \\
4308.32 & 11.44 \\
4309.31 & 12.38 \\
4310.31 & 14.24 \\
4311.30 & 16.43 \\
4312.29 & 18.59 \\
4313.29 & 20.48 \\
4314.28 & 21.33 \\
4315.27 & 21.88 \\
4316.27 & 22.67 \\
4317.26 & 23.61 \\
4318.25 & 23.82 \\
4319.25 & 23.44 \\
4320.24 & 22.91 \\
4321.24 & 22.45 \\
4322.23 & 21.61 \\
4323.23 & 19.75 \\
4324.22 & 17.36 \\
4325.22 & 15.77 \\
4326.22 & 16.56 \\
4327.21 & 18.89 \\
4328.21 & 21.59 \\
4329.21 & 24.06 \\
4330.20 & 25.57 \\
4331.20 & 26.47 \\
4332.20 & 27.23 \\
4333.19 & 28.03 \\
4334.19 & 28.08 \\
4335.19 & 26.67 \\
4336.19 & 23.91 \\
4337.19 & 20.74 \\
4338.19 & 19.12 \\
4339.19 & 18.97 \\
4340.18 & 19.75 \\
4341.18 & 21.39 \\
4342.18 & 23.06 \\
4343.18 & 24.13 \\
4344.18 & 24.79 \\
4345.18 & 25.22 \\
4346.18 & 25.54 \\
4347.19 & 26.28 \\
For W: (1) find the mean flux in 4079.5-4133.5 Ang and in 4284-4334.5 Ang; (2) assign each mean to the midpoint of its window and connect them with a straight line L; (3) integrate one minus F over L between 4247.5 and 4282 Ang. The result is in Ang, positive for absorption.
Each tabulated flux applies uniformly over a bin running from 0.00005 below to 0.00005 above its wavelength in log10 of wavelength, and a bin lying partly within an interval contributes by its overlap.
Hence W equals 6.2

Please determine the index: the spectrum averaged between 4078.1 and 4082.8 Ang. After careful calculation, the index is 15.8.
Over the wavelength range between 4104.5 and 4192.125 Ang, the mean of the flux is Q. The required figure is 16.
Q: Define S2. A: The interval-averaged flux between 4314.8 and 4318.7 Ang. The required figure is 23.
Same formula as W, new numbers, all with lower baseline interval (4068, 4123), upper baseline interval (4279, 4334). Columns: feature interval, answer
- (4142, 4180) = 2.00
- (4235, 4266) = 3.67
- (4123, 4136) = 0.80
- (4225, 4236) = 4.95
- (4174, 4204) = 1.25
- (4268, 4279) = 2.81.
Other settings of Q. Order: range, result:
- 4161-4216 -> 16.6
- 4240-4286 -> 15.2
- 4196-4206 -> 14.8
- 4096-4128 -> 16.2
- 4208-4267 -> 14.3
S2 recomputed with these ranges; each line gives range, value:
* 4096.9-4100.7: 14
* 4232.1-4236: 12.9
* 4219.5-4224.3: 12.3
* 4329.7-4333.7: 26.9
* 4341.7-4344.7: 24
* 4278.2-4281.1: 18.6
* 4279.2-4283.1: 17.7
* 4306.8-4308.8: 11.7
